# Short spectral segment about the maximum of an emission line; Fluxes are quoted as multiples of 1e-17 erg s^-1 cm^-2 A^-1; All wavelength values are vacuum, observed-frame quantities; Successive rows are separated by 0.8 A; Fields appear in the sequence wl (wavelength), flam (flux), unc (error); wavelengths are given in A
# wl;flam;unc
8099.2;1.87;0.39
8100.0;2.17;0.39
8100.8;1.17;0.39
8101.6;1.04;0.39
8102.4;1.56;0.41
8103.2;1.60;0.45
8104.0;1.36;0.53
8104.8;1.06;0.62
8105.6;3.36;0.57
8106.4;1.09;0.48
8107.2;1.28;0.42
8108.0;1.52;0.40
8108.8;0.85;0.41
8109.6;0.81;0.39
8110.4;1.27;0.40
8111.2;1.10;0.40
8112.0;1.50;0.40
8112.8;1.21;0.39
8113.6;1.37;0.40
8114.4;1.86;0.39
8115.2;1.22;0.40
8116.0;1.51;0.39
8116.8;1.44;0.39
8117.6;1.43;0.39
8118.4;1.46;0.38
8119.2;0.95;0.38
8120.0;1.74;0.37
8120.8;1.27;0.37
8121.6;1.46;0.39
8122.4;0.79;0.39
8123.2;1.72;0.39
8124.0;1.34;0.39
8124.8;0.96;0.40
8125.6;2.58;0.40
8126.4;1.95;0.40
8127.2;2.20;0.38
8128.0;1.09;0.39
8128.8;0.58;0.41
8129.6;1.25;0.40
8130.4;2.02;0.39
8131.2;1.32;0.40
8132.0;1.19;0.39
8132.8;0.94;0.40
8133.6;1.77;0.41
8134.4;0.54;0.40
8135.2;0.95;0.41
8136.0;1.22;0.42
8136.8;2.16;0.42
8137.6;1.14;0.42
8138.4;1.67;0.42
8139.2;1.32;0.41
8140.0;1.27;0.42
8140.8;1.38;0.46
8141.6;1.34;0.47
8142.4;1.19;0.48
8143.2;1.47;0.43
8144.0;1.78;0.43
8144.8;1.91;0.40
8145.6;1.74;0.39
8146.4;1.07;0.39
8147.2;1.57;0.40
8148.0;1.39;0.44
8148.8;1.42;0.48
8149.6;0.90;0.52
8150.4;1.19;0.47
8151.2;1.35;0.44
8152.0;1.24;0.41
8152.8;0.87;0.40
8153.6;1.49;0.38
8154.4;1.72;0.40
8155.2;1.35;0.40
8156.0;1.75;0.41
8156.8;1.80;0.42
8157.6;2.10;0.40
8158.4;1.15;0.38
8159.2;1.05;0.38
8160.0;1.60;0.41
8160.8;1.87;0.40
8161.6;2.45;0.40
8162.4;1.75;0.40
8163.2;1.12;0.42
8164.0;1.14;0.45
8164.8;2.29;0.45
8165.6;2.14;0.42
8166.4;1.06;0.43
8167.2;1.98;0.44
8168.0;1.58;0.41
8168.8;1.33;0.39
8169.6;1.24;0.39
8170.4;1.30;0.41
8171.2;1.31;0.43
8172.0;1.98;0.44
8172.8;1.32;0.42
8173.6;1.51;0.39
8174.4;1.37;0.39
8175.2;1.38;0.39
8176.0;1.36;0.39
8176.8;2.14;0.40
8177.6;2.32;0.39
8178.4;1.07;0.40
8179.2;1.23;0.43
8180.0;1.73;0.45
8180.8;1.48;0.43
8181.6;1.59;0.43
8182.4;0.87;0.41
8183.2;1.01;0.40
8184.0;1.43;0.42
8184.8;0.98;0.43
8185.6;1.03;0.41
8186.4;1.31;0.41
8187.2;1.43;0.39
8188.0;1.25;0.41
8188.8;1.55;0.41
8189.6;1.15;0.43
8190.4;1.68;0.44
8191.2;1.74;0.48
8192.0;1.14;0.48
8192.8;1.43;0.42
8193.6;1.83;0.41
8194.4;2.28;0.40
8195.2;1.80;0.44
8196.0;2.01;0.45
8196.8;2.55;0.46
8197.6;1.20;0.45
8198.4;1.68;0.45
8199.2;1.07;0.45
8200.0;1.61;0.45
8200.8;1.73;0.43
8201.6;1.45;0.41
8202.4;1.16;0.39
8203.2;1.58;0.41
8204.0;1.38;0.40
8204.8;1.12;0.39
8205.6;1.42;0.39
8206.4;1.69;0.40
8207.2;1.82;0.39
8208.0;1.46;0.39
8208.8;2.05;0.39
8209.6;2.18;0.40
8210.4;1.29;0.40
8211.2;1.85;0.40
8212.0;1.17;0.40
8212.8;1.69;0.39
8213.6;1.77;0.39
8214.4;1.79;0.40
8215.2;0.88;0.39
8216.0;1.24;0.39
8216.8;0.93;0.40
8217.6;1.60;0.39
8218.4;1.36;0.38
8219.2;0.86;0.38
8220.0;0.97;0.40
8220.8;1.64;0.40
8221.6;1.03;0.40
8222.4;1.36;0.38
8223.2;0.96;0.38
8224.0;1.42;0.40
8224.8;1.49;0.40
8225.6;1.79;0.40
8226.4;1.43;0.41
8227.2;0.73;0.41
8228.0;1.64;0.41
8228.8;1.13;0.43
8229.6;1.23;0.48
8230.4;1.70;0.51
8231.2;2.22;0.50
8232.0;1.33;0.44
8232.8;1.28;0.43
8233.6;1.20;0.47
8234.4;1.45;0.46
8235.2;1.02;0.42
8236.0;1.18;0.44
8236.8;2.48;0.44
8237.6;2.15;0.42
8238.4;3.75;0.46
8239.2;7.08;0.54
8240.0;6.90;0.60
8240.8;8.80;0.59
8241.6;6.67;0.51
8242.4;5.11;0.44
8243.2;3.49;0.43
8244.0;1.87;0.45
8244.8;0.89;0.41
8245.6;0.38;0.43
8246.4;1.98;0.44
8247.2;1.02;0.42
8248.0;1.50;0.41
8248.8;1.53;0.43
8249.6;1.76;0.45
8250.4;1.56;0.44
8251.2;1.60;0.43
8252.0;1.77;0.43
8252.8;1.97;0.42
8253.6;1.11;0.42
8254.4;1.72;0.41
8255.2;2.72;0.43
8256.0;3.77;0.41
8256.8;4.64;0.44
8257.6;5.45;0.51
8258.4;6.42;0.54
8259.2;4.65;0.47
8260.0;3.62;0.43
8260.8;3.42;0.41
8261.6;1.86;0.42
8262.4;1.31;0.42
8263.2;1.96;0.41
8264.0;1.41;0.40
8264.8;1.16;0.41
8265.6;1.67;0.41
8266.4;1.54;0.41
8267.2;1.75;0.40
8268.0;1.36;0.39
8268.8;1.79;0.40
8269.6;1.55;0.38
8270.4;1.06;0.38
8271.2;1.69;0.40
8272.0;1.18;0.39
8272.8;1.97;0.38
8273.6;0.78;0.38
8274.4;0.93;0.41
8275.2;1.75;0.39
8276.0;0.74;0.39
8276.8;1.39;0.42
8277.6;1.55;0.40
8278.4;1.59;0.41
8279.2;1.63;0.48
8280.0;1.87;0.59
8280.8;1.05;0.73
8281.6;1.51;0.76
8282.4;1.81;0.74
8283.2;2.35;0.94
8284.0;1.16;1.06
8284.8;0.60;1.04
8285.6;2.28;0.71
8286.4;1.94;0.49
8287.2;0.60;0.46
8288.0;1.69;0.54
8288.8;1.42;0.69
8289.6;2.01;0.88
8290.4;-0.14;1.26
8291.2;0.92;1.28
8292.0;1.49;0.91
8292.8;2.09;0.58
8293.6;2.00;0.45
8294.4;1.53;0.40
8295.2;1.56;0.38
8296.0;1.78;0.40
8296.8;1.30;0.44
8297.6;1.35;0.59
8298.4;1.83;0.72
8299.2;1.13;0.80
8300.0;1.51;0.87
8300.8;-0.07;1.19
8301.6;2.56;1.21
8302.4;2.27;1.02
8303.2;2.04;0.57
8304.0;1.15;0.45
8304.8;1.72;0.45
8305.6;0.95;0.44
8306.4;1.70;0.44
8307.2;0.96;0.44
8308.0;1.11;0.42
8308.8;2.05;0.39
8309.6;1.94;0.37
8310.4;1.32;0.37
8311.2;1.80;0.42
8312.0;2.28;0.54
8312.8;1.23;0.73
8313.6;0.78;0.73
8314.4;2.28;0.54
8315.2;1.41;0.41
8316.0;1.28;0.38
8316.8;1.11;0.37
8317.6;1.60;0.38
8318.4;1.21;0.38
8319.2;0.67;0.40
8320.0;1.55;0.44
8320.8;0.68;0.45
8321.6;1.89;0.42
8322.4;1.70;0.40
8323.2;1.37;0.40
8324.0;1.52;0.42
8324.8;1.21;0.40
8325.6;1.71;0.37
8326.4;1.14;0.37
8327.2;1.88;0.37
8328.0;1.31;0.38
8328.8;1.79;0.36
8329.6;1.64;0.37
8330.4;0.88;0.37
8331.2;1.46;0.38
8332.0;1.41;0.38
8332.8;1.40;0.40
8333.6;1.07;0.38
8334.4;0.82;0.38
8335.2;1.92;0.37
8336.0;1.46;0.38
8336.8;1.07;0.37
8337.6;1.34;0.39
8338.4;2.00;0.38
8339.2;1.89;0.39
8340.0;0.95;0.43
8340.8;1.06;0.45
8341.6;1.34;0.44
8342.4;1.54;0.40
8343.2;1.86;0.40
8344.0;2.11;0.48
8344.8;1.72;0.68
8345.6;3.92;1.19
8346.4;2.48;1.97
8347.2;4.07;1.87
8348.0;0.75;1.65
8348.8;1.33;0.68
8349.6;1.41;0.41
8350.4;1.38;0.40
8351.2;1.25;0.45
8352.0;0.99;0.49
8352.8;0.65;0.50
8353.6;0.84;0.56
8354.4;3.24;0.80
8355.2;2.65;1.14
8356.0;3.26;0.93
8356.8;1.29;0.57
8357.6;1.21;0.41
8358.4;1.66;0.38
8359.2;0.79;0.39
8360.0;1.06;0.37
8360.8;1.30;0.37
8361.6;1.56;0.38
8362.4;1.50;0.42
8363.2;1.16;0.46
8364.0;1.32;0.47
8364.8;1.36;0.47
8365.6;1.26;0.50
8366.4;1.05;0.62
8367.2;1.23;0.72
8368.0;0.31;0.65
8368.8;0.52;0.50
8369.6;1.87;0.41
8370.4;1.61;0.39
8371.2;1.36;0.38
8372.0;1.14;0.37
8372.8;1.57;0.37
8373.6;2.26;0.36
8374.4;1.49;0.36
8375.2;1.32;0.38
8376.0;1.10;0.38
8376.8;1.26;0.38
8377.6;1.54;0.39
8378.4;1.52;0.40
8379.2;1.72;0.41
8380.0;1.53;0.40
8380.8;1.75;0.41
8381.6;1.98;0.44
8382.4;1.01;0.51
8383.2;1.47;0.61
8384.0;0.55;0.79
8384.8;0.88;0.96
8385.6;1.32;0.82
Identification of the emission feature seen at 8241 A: [S II]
